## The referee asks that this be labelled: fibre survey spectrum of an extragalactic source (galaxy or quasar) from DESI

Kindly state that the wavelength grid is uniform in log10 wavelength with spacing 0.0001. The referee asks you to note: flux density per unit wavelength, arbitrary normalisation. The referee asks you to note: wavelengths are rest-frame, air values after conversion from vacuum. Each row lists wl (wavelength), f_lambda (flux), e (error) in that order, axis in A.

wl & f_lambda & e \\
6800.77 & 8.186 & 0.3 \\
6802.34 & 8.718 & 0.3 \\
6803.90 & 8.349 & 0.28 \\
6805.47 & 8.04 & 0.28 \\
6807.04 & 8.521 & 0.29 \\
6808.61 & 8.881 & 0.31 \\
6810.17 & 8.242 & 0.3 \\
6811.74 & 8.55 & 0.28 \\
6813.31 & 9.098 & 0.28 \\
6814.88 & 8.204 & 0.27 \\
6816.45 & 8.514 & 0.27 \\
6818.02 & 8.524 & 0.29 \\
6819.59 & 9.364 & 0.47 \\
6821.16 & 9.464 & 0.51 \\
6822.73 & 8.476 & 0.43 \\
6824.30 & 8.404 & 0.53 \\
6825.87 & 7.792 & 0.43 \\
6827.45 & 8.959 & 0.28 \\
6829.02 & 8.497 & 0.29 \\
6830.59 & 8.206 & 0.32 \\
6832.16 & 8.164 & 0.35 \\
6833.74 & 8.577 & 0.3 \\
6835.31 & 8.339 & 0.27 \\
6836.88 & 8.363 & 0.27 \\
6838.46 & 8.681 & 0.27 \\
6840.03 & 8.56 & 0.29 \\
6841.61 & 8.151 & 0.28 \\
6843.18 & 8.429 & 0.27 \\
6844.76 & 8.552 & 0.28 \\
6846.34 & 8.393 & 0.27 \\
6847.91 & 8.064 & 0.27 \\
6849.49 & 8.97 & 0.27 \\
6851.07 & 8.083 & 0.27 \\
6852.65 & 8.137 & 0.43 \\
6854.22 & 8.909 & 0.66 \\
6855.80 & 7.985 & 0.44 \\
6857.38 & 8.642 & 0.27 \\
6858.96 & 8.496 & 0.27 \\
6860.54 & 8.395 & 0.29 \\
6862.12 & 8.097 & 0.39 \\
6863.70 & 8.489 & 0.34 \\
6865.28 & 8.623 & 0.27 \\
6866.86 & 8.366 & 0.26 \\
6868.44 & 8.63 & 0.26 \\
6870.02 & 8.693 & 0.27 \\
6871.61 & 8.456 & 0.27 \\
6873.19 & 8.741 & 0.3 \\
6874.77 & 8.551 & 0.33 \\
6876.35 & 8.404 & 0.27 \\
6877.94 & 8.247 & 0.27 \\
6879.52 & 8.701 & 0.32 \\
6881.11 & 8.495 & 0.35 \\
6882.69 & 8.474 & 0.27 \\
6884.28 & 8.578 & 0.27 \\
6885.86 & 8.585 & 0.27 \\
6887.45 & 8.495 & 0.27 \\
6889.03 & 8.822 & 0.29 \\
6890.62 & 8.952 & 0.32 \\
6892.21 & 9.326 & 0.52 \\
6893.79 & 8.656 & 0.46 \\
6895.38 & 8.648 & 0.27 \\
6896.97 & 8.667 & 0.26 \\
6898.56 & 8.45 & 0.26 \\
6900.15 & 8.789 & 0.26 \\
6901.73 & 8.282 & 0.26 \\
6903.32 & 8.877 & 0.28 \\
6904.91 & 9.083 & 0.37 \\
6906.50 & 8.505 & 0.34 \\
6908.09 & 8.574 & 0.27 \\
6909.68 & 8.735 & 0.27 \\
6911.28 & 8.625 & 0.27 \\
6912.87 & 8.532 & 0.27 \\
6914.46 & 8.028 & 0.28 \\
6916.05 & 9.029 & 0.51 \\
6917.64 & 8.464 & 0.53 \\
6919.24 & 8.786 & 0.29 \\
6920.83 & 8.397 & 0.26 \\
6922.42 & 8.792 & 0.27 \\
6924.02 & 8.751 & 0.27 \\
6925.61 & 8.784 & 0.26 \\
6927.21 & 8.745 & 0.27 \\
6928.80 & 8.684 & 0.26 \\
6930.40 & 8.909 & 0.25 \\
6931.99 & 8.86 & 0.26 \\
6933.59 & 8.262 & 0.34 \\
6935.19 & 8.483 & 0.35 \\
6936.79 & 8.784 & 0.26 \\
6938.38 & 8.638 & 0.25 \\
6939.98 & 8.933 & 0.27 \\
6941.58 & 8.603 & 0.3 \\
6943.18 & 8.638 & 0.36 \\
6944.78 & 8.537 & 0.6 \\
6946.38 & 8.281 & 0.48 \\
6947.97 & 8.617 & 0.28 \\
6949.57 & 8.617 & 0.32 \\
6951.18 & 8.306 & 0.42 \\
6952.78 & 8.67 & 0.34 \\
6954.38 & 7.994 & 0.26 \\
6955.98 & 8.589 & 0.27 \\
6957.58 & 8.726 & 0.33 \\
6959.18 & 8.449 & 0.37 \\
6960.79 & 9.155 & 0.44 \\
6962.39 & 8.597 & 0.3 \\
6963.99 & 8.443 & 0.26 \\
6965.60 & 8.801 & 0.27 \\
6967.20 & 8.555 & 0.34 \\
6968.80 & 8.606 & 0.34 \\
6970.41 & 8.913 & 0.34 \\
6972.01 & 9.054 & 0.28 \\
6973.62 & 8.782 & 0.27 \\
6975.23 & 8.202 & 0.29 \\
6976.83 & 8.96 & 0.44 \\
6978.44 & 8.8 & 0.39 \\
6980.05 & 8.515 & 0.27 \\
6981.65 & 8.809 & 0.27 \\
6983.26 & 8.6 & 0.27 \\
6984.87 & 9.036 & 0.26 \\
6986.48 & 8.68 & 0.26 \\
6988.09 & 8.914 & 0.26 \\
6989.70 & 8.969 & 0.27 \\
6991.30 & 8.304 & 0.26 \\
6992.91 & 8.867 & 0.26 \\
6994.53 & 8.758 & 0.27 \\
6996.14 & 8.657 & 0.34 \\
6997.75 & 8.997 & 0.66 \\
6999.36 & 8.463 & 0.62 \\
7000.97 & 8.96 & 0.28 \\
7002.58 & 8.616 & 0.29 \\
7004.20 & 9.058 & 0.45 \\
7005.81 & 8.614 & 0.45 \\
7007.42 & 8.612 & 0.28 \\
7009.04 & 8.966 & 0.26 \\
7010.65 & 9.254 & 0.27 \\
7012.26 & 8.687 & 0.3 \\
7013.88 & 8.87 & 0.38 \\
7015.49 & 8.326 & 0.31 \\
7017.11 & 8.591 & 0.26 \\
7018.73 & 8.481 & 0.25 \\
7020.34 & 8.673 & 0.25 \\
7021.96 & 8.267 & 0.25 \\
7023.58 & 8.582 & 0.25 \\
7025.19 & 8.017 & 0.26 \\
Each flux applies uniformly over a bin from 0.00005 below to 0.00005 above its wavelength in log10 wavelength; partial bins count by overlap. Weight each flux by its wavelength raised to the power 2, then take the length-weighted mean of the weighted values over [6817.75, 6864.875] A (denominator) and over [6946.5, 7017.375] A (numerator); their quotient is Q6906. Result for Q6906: 1.07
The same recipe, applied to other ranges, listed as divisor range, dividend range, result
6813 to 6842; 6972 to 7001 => 1.07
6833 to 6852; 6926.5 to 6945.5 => 1.06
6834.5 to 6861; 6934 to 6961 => 1.05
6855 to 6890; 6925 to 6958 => 1.03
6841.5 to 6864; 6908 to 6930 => 1.05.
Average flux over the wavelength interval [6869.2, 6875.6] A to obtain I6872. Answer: 8.61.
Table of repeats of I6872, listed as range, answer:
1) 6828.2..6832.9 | 8.31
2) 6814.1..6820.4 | 8.65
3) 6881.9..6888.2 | 8.53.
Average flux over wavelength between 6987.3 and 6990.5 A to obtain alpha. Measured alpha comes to 8.95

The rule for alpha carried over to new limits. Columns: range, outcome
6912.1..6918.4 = 8.52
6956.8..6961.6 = 8.77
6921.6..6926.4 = 8.78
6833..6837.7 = 8.43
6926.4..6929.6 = 8.71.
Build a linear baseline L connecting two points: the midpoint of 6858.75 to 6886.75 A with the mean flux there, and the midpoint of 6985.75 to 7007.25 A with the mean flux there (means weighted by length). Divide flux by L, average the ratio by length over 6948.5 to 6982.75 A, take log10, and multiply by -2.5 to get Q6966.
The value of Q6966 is 0.006 mag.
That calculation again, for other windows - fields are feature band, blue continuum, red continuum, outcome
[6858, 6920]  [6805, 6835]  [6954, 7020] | 0.00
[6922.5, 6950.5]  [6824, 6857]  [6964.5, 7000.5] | 0.00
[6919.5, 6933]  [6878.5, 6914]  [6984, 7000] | 0.00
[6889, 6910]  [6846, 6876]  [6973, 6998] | -0.02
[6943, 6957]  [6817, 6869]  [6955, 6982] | 0.02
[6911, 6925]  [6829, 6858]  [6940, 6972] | -0.01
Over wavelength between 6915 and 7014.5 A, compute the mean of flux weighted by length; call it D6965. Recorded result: 8.7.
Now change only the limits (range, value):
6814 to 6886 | 8.49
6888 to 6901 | 8.79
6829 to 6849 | 8.39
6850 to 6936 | 8.59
